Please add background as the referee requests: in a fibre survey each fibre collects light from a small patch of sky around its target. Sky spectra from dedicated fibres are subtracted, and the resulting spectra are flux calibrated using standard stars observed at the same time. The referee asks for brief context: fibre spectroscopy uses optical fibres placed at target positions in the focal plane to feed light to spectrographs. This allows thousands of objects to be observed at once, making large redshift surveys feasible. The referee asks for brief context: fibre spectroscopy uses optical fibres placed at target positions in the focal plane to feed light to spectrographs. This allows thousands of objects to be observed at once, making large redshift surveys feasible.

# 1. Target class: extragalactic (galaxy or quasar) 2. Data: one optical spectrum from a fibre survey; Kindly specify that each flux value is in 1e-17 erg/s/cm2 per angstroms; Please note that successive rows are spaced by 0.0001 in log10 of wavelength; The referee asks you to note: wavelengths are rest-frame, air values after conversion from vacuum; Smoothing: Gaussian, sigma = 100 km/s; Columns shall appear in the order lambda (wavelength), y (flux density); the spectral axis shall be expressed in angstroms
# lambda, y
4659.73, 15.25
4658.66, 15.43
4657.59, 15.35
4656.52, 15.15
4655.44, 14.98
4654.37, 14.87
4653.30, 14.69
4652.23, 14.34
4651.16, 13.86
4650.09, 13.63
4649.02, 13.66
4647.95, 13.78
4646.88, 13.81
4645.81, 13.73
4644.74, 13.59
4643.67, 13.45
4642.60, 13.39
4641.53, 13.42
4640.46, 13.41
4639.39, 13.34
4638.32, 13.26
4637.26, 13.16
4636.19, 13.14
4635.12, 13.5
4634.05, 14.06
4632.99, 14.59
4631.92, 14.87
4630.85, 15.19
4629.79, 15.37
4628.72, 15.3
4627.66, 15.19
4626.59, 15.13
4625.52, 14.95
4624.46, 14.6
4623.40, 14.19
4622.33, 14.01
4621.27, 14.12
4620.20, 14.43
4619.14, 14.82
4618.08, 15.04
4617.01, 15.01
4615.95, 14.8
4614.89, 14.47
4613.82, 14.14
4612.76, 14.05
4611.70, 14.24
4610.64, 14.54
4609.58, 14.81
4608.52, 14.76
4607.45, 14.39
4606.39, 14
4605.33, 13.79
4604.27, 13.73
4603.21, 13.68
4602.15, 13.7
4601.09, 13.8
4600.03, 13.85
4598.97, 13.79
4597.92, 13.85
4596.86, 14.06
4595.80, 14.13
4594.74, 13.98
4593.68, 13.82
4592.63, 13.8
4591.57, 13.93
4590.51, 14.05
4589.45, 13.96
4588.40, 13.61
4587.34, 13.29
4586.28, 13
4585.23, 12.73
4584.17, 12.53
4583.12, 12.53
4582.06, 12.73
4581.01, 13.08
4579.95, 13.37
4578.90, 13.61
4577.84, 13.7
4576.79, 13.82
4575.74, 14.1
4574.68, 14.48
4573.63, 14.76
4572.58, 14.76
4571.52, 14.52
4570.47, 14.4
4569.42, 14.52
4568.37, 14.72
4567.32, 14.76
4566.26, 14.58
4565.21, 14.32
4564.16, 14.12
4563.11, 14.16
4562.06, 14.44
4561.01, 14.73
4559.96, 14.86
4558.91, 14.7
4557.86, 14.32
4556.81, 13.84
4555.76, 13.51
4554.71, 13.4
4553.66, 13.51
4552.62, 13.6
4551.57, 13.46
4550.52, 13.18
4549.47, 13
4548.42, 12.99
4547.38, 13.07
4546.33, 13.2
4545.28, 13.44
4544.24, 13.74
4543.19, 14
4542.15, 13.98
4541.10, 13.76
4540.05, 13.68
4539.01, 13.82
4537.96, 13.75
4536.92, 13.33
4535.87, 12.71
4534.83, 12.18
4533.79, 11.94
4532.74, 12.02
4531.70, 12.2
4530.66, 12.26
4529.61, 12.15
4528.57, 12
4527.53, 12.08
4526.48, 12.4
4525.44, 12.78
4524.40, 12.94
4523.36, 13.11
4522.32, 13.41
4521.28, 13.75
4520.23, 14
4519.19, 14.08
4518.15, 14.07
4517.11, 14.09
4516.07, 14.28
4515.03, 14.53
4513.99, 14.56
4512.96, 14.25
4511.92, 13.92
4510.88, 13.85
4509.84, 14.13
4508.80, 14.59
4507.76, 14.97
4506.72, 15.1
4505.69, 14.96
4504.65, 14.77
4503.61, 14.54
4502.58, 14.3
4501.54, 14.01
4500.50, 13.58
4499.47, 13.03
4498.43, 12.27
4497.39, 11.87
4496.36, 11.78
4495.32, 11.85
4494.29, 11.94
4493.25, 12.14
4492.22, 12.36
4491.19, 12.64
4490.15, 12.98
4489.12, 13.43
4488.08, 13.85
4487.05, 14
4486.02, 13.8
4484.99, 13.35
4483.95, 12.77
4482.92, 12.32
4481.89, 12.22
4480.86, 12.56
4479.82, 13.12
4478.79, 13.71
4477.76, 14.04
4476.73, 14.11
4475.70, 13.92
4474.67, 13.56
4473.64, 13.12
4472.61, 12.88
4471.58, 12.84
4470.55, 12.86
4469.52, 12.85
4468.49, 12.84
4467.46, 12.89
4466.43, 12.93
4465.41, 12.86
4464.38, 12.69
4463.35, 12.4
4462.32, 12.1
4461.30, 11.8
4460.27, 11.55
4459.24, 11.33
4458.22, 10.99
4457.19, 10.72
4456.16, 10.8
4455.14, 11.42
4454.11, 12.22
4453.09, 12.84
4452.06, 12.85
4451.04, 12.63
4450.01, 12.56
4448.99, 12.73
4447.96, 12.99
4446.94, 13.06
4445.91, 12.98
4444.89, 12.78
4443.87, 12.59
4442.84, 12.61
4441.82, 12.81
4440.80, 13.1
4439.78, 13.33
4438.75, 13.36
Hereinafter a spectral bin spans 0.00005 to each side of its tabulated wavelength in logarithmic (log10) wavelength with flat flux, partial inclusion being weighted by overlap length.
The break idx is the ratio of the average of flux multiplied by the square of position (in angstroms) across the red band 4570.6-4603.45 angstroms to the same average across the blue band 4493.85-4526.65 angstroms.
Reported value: 1.04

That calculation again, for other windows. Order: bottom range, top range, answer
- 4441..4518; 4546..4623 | 1.12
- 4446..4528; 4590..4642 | 1.15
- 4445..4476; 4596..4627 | 1.23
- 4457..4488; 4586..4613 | 1.15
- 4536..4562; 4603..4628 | 1.09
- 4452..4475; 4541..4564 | 1.17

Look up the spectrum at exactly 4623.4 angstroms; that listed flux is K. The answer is 14.19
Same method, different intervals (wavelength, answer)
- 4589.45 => 13.96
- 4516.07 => 14.28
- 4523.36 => 13.11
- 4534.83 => 12.18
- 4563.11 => 14.16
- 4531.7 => 12.2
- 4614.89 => 14.47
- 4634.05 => 14.06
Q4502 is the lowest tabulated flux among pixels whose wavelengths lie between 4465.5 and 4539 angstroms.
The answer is 11.78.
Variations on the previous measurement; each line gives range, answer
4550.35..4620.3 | 12.53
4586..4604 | 13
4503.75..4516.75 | 13.85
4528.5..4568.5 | 11.94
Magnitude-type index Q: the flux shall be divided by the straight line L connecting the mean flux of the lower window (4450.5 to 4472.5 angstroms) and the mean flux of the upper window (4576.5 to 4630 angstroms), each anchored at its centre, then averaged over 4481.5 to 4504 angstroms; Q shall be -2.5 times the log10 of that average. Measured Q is -0.03 mag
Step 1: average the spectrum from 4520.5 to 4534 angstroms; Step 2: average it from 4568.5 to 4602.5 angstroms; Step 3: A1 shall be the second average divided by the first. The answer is 1.10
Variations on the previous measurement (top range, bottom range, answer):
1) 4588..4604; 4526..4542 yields 1.09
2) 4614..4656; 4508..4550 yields 1.07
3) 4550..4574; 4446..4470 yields 1.16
